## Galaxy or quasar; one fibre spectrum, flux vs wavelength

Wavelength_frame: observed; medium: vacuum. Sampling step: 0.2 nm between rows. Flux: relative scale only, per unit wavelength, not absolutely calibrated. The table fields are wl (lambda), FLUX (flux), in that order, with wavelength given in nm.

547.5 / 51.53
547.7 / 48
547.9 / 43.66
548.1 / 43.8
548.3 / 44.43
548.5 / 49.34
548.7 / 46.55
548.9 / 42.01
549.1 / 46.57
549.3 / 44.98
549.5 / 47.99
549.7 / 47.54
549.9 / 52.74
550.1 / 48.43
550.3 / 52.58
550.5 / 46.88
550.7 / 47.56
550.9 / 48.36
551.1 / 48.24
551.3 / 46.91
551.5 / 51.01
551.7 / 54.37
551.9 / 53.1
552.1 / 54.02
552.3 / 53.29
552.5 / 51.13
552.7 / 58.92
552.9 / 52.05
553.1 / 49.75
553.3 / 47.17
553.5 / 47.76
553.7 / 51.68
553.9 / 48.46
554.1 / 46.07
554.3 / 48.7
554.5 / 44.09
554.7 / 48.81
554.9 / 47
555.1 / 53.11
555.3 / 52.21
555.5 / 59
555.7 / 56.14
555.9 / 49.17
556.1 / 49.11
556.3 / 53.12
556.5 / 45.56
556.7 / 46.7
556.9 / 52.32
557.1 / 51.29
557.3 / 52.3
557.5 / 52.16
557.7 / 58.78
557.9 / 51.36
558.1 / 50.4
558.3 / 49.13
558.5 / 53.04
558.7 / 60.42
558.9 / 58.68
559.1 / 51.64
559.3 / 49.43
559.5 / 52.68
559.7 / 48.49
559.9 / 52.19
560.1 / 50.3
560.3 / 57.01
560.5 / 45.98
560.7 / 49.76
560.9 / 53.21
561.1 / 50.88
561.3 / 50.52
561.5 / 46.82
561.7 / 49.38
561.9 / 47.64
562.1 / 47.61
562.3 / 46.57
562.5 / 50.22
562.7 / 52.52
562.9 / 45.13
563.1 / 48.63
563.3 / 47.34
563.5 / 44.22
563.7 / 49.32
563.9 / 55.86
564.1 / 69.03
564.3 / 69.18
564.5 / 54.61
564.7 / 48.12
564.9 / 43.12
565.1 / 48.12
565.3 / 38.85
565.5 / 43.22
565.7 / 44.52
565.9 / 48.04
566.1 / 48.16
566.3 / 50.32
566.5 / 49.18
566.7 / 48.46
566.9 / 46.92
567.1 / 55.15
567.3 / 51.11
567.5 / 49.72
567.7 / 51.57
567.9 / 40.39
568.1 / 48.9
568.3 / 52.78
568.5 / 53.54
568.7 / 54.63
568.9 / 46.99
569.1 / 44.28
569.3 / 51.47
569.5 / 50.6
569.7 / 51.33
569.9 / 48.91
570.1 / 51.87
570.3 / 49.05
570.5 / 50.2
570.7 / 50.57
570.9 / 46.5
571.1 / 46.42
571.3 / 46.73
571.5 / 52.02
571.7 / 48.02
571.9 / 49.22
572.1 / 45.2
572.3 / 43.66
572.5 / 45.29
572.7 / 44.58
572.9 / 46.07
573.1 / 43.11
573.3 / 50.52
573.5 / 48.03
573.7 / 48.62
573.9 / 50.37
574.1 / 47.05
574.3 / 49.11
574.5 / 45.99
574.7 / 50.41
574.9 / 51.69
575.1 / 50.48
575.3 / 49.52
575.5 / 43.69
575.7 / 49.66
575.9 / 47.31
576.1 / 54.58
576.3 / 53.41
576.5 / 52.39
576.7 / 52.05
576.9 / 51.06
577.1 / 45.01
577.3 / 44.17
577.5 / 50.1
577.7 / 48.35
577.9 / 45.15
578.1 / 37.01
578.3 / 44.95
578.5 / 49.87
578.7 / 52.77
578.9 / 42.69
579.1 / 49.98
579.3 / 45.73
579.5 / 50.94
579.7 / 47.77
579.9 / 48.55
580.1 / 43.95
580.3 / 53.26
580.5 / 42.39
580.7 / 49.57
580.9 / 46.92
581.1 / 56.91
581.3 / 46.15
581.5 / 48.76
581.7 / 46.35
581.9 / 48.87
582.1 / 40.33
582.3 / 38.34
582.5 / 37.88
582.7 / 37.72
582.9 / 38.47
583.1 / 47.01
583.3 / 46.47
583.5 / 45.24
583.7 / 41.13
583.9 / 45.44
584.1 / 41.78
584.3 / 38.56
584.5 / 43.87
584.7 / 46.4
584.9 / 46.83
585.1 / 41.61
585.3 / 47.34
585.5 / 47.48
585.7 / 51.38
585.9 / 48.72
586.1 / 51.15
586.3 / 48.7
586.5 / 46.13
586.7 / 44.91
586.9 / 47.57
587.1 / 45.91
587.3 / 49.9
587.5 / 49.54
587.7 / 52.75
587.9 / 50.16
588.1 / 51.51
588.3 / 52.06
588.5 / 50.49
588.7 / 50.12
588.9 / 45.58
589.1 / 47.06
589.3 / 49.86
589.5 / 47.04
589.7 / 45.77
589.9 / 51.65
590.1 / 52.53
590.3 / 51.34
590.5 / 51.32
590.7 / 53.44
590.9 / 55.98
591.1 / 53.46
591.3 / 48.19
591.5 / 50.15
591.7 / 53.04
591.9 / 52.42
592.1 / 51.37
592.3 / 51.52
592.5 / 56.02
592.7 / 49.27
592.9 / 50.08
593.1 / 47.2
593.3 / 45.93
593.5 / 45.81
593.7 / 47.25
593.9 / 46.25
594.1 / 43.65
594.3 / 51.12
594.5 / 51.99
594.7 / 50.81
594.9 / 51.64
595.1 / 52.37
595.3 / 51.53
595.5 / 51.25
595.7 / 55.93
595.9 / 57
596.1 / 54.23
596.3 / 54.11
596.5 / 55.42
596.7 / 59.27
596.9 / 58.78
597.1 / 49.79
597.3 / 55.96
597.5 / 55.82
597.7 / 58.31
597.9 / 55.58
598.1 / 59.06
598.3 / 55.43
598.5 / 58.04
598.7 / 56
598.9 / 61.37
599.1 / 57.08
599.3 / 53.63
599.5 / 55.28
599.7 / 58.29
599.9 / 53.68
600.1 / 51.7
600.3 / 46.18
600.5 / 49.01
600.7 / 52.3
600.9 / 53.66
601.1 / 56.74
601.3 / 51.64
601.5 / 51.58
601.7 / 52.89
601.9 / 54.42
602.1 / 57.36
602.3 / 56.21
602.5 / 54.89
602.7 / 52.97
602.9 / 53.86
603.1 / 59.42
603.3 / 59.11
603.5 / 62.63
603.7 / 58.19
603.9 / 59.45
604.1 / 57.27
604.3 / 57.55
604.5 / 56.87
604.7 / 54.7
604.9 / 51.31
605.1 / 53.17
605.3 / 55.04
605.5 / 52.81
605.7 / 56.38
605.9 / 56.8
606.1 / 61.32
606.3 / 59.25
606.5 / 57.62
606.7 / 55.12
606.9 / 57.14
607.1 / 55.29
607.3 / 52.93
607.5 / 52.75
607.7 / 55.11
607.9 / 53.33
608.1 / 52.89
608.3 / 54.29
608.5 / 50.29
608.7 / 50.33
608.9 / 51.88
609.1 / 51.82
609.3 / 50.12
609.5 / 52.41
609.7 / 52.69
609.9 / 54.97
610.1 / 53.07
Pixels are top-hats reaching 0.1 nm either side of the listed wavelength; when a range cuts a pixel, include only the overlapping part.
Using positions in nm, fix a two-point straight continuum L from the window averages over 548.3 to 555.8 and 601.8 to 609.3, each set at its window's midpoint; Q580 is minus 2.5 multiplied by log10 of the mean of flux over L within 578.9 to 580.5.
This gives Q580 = 0.10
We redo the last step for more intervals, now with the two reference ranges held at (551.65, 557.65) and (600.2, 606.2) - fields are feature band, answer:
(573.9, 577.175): 0.07 mag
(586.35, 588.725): 0.10 mag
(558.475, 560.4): -0.04 mag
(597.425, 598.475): -0.04 mag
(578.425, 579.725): 0.10 mag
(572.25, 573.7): 0.14 mag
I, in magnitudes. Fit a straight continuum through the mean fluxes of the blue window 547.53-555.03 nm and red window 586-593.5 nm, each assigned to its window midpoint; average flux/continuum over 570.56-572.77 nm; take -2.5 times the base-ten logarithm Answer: 0.05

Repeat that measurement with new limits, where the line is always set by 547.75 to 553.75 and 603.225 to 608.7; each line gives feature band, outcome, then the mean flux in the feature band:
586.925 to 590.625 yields 0.08 mag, 49.7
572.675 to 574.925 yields 0.09 mag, 48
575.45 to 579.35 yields 0.09 mag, 48.1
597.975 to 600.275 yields -0.02 mag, 56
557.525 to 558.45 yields -0.05 mag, 52.4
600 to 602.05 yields 0.06 mag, 52.1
